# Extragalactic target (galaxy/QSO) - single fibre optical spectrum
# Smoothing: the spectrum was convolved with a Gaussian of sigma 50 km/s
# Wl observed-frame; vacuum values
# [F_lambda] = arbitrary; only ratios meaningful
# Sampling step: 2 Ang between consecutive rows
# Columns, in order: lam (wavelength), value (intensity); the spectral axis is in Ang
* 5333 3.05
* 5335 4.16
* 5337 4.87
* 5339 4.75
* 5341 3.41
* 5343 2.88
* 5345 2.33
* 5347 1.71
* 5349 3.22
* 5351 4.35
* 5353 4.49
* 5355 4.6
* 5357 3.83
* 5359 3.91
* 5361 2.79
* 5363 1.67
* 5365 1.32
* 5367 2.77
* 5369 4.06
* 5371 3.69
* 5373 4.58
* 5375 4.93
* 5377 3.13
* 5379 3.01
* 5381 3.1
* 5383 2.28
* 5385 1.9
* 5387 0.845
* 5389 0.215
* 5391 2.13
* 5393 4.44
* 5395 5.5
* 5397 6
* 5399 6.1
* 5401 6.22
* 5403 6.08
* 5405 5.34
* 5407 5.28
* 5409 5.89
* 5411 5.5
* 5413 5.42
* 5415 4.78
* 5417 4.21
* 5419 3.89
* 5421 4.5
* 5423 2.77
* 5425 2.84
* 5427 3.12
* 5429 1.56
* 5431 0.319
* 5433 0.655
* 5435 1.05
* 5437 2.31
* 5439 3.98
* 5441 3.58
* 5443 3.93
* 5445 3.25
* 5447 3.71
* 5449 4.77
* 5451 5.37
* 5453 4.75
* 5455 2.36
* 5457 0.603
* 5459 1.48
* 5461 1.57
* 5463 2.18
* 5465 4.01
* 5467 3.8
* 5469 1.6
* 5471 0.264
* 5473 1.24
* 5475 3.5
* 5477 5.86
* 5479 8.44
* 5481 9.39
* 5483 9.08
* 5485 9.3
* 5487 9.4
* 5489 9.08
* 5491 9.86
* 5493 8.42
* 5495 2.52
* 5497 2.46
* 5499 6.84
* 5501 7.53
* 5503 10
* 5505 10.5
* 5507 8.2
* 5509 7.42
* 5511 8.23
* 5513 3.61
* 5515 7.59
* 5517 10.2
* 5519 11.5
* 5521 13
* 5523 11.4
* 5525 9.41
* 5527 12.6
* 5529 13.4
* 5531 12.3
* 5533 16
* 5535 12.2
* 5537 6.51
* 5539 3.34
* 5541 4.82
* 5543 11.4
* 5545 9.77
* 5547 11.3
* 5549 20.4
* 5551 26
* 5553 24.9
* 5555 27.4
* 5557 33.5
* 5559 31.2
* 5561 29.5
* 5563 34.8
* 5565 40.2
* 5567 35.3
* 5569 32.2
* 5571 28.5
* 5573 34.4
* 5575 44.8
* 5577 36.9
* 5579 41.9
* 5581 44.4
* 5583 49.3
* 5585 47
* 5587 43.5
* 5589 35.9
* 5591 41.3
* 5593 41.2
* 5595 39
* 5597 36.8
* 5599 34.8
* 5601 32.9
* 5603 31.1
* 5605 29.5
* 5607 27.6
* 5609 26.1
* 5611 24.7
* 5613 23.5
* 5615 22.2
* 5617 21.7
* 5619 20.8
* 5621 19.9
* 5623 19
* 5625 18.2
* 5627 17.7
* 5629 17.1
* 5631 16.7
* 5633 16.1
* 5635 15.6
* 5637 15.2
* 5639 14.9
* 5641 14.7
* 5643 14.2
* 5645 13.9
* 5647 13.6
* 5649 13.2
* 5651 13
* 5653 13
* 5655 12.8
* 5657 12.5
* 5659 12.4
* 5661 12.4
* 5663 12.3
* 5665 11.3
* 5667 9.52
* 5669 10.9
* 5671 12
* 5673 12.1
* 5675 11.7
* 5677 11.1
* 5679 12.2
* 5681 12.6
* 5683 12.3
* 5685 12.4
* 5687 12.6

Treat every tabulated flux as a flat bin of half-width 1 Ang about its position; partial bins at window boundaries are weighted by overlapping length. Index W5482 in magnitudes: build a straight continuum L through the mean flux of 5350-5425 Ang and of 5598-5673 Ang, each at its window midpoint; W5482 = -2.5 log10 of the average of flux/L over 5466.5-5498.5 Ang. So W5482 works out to 0.50 mag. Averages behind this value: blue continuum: 3.92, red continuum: 17.9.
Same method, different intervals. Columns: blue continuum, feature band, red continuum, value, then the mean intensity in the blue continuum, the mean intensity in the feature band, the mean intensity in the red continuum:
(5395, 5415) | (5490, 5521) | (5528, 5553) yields 0.37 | 5.7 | 7.83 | 12.8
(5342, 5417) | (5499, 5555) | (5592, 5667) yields 0.19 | 3.8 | 11.5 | 20.2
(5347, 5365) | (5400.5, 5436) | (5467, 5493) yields 0.24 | 3.38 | 3.82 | 6.39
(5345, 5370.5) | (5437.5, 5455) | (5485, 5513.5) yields 0.43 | 3.2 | 4.01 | 7.57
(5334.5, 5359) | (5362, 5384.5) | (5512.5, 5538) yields 0.47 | 3.72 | 3.11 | 10.9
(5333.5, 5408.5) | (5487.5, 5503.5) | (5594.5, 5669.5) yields 0.48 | 3.68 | 7.07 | 19.2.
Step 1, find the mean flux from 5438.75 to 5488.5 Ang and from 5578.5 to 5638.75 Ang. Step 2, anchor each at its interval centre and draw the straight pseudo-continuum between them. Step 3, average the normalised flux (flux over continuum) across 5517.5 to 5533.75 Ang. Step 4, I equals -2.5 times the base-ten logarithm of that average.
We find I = 0.20 mag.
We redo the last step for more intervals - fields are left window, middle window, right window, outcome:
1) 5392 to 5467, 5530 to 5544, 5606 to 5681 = 0.026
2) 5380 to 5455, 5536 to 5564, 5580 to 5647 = 0.004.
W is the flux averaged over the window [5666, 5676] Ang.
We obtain 11.2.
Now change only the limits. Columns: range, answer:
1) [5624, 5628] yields 17.9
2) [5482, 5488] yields 9.26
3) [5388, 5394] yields 2.26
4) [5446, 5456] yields 4.19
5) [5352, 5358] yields 4.31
